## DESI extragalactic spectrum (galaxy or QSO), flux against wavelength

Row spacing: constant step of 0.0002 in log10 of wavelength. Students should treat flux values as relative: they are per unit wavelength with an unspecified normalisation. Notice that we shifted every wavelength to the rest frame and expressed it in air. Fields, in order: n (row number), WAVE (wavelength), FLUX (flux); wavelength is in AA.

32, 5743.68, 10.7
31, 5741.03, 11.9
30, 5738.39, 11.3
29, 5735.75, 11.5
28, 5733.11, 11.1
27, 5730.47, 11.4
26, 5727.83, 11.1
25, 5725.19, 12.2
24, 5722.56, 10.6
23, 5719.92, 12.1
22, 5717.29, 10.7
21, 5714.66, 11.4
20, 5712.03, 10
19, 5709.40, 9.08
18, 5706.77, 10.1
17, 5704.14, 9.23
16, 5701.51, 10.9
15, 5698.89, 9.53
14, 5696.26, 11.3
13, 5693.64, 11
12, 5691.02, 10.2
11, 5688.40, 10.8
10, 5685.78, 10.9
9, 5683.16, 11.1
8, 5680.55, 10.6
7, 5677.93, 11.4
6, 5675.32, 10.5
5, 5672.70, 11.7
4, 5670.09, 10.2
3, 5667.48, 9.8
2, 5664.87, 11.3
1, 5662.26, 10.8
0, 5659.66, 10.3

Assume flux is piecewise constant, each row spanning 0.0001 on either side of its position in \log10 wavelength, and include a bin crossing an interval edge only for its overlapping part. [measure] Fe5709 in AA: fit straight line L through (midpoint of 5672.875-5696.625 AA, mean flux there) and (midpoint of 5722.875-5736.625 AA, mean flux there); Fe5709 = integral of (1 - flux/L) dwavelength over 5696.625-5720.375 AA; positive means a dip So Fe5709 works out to 1.8 AA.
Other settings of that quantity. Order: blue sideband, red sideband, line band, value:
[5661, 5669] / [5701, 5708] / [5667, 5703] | -1.5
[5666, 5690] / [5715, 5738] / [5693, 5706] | 0.8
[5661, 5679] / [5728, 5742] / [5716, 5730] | -0.1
